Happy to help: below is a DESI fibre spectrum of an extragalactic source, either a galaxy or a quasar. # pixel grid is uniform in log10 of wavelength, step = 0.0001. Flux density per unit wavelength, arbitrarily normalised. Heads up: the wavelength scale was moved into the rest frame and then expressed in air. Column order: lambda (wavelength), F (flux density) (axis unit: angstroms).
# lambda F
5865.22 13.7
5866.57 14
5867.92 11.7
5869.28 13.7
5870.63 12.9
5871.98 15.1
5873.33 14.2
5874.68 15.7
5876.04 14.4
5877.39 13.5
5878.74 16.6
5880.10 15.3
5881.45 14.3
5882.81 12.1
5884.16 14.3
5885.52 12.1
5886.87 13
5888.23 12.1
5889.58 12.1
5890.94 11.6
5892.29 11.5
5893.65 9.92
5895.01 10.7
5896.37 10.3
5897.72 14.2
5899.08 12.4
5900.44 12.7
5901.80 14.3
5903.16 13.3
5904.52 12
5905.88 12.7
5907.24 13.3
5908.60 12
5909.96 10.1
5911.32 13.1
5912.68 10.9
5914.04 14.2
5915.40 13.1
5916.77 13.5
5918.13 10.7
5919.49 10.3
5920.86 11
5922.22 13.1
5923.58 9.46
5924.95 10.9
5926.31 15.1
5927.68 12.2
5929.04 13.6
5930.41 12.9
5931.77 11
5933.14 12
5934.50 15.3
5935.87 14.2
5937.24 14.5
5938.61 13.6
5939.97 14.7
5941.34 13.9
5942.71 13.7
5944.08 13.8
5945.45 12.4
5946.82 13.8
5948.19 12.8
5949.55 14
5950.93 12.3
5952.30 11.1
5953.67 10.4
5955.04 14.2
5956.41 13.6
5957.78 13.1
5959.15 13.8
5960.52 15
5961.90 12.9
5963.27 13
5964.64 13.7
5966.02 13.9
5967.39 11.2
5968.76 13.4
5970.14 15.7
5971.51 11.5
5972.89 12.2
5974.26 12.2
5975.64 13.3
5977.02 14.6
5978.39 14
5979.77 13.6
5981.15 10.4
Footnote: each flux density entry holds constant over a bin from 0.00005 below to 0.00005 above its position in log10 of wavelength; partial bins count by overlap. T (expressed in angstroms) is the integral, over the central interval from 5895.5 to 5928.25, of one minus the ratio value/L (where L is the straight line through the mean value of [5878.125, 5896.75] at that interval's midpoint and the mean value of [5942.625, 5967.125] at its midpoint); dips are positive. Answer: 1.30 angstroms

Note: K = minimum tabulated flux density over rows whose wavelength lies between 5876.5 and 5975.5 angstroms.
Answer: 9.46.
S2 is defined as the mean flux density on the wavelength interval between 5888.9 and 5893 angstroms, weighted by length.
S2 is 11.7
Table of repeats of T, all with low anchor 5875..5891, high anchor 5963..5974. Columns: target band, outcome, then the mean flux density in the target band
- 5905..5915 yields 0.79 angstroms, 12.4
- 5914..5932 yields 1.55 angstroms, 12.2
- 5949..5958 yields 0.35 angstroms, 12.6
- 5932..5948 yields -0.58 angstroms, 13.7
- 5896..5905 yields 0.41 angstroms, 12.8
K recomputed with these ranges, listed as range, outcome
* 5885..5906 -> 9.92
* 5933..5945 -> 12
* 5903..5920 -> 10.1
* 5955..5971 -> 11.2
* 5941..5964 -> 10.4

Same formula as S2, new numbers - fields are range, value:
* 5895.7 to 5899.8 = 12.3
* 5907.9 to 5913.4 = 11.6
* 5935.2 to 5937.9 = 14.3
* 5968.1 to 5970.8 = 14.5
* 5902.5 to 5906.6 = 12.7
